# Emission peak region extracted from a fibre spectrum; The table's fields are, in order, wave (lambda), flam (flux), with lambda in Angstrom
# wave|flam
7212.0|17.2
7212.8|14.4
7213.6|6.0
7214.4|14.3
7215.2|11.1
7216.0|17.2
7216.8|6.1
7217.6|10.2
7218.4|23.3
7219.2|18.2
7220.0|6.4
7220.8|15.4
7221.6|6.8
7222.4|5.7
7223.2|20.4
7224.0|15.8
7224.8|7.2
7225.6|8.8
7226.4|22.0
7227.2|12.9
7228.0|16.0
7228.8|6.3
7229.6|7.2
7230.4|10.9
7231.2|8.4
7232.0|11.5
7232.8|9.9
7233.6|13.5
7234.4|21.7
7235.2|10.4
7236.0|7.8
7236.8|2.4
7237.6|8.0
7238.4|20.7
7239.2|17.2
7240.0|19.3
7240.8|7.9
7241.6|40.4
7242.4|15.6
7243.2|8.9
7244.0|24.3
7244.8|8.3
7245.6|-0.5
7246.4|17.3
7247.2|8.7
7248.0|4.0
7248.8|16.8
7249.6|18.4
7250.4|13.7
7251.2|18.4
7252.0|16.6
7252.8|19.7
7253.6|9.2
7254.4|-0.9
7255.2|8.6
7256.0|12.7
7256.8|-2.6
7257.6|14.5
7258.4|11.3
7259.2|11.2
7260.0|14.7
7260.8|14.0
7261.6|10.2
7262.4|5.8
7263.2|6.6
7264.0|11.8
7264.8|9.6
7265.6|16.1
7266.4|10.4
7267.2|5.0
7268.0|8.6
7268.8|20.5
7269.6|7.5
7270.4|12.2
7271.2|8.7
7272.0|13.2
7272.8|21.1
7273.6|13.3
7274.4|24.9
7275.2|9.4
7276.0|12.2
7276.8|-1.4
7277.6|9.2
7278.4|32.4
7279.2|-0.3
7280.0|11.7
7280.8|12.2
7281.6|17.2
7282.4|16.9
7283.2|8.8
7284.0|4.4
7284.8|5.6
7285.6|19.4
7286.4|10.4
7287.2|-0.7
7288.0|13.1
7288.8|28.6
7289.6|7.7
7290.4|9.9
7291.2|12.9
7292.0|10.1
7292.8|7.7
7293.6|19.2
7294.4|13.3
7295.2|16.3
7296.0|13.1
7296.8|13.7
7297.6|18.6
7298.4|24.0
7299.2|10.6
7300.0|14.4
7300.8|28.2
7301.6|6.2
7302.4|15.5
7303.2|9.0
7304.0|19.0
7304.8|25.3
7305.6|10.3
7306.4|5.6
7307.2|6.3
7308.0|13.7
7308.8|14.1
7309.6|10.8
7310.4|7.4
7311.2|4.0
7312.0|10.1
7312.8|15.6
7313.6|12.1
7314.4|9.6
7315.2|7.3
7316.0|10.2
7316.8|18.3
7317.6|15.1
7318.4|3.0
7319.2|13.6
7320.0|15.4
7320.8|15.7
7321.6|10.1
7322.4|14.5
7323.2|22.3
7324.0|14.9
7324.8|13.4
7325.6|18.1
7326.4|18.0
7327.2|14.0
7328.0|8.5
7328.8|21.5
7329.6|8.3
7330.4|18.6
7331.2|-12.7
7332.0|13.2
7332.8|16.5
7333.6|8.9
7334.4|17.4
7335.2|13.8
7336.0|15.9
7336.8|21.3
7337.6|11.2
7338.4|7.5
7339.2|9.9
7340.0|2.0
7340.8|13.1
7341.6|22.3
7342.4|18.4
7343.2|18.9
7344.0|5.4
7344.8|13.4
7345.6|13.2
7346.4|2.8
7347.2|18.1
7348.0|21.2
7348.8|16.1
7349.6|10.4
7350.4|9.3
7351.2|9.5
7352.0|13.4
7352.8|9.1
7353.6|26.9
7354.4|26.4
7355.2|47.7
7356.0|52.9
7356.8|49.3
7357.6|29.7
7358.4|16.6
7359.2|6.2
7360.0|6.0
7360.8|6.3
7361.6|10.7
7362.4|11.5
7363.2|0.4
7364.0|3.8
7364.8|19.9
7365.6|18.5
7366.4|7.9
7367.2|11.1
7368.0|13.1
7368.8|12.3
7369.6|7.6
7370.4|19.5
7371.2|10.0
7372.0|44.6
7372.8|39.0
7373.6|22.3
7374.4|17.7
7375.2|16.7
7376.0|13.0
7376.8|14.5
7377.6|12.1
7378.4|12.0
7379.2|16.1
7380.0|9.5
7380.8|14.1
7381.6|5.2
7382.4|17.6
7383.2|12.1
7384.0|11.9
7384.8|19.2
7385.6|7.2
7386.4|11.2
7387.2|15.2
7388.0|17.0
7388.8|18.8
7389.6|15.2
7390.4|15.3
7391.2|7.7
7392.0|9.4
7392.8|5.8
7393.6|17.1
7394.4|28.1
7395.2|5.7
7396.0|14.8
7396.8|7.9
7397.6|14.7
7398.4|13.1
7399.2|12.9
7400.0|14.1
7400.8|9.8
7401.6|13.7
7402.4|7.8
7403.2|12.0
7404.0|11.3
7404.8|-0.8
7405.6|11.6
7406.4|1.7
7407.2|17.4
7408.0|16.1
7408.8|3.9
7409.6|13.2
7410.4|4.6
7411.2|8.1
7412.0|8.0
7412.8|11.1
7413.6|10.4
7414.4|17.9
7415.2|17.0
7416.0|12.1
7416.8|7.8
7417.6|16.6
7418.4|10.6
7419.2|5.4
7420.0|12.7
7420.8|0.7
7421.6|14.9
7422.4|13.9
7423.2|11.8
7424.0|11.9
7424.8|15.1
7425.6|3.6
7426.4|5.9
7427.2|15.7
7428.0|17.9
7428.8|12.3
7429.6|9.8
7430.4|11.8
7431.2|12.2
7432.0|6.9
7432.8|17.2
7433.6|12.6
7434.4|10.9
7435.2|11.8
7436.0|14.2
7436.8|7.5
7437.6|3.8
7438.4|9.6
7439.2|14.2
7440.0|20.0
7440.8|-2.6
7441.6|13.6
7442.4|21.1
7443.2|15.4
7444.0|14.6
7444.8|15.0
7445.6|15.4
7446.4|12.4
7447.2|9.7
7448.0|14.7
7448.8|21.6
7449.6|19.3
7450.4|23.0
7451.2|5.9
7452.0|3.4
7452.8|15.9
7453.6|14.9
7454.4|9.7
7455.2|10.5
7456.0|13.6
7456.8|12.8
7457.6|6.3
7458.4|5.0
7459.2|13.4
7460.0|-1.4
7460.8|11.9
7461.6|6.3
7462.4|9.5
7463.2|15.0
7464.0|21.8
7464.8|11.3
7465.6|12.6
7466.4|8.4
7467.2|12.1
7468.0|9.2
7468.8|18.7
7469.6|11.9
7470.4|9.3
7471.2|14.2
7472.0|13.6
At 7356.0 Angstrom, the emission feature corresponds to [S II]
